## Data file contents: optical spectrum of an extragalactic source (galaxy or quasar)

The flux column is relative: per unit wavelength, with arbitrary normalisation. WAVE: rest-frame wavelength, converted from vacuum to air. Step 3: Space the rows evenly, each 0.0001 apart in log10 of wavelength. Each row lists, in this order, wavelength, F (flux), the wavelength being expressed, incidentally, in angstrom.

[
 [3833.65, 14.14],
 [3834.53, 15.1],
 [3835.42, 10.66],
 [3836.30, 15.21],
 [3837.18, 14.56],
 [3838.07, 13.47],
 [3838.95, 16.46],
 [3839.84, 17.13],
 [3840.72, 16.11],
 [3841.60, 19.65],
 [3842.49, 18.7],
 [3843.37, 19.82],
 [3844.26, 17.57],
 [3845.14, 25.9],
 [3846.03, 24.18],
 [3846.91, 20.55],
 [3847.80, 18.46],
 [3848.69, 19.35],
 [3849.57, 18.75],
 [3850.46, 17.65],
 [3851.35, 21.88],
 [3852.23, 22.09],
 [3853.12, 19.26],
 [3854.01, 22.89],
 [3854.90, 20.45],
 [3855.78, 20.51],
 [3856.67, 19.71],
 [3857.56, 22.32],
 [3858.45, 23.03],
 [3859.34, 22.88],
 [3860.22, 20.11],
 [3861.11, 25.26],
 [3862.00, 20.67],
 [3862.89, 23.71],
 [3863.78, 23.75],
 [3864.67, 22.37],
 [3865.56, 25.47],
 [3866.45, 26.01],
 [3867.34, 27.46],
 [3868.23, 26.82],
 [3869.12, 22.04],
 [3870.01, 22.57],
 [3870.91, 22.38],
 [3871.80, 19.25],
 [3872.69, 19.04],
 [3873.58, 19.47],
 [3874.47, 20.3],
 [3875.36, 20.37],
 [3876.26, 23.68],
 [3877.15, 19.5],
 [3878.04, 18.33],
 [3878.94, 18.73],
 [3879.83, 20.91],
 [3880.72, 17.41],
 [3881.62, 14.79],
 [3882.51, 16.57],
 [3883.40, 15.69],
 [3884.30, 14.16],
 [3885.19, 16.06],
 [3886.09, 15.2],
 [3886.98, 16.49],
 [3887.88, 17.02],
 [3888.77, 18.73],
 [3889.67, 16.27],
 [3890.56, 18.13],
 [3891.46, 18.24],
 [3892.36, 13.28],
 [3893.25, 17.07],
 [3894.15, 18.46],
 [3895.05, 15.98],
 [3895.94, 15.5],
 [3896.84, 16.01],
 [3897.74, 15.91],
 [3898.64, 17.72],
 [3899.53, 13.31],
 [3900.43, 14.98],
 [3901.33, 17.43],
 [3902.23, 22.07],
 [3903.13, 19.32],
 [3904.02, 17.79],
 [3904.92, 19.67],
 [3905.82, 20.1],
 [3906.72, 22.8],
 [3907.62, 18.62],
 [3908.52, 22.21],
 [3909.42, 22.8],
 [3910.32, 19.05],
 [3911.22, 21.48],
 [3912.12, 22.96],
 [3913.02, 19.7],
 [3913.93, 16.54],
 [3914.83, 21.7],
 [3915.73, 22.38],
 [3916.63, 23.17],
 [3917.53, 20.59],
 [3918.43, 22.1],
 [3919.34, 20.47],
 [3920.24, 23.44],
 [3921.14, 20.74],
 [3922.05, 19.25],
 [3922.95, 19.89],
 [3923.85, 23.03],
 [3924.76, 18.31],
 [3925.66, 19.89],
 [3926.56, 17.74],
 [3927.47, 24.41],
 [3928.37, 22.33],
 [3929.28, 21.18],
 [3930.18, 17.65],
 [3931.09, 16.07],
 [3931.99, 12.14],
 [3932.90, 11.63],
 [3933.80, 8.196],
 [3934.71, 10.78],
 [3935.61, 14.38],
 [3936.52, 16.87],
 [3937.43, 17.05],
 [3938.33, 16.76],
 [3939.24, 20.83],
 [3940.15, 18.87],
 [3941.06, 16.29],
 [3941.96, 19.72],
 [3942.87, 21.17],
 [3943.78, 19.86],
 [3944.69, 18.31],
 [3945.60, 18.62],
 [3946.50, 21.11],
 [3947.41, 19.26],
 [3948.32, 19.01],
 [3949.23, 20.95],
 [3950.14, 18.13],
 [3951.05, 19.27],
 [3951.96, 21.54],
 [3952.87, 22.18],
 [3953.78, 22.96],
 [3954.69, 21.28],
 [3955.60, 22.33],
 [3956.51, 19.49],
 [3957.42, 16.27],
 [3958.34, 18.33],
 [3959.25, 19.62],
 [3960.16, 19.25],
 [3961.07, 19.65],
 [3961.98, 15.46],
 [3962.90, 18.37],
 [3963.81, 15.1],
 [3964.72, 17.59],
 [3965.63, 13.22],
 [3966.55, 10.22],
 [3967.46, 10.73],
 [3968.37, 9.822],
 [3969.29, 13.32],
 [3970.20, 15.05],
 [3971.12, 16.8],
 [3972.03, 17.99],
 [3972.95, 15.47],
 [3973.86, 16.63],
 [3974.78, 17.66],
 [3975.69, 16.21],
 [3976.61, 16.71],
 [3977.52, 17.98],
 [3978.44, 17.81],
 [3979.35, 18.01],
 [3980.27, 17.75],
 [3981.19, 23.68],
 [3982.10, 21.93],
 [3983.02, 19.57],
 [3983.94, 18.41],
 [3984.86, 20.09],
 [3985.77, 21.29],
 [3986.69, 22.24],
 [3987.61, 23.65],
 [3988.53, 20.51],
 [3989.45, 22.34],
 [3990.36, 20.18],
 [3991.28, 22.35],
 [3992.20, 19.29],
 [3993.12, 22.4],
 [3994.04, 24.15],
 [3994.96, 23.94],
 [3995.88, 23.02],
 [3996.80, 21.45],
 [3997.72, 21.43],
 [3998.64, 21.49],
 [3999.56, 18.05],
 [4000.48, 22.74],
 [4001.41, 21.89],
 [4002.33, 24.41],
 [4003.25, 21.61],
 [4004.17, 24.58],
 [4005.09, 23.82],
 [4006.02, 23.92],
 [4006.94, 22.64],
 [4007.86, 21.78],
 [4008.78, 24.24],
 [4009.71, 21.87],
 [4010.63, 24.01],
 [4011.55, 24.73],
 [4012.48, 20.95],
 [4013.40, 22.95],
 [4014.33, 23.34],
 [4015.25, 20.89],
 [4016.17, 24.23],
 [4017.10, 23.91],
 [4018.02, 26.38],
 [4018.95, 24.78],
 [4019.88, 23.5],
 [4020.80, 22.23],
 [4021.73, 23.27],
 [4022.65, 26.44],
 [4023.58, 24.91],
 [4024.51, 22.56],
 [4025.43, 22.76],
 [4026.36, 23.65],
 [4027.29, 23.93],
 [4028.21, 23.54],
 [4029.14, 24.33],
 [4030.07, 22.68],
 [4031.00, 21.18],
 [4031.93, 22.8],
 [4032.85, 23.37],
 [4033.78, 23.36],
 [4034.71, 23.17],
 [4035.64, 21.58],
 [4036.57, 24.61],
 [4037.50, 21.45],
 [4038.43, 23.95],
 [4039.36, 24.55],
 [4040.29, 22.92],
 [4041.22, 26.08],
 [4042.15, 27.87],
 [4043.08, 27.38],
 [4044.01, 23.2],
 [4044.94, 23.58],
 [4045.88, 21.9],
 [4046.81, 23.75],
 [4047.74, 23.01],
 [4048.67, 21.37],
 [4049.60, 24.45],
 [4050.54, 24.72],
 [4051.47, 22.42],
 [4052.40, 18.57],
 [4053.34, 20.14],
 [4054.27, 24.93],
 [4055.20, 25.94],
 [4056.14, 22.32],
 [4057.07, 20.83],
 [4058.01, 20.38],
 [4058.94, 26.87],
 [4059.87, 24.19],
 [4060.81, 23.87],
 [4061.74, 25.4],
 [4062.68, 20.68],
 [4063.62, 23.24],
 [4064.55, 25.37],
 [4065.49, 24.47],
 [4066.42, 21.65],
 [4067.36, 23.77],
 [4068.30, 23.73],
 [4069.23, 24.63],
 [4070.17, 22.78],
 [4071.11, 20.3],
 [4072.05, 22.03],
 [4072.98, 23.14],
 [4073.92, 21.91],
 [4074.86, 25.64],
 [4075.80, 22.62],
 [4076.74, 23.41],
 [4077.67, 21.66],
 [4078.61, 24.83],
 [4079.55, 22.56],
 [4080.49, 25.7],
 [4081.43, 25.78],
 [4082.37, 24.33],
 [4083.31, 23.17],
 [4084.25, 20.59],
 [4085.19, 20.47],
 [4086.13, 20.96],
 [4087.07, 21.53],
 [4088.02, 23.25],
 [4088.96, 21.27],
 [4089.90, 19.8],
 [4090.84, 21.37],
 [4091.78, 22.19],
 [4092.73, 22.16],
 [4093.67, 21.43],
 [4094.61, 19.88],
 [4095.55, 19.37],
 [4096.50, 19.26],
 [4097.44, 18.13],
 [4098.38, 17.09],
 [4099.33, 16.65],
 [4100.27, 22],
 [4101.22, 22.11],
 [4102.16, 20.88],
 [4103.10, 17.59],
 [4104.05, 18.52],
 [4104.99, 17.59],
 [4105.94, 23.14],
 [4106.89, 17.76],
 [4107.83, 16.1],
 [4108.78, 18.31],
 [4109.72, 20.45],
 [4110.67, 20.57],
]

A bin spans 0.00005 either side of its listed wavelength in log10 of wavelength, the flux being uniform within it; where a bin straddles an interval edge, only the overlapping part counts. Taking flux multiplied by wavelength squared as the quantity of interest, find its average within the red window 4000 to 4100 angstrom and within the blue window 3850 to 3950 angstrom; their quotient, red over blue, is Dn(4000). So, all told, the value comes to 1.28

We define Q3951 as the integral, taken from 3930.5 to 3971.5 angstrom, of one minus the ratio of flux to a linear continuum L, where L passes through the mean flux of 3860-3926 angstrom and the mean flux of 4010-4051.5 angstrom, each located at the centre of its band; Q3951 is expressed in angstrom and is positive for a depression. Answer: 8.0 angstrom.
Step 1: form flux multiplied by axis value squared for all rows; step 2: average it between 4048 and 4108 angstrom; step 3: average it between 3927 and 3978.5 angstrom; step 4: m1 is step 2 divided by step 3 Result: 1.3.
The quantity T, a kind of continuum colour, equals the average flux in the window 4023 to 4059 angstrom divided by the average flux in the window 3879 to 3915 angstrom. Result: 1.30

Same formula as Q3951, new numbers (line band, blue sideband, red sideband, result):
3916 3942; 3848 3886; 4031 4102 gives 3.55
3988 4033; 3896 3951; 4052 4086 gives -3.10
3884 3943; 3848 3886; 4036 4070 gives 8.54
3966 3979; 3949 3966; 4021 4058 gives 3.05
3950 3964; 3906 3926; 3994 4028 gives 1.57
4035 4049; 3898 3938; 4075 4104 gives -2.10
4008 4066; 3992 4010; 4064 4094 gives -2.20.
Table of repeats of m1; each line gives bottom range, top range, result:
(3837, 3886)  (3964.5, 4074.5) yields 1.17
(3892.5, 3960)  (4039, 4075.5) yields 1.32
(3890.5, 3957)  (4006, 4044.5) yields 1.31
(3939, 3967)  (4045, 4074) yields 1.29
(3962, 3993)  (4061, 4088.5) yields 1.36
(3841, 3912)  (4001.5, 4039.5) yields 1.27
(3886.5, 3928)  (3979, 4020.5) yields 1.21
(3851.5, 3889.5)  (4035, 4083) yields 1.26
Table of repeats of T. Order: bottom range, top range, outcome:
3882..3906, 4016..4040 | 1.39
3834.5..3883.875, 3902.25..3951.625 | 0.95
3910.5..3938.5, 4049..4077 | 1.23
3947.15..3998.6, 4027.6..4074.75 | 1.23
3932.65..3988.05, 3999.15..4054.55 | 1.30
